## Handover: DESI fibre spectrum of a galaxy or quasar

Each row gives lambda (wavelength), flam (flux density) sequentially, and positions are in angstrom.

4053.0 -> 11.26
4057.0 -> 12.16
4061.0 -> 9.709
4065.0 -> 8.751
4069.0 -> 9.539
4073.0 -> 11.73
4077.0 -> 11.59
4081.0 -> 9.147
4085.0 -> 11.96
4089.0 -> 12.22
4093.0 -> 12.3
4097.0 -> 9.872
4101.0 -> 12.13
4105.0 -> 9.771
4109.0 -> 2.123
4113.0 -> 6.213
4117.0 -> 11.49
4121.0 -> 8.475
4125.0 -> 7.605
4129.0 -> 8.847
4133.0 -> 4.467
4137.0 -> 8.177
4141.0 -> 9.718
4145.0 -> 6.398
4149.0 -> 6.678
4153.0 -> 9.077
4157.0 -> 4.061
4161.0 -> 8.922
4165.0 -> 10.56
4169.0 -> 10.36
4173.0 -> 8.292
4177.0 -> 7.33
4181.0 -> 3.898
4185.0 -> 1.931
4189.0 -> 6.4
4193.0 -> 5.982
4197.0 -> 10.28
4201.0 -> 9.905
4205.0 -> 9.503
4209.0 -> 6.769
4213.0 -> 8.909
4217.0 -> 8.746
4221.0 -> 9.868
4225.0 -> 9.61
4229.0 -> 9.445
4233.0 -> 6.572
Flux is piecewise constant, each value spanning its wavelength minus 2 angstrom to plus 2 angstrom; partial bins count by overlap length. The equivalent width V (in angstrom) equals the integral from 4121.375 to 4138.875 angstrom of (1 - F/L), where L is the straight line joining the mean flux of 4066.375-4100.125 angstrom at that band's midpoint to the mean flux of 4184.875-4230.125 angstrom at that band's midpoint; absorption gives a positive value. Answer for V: 4.6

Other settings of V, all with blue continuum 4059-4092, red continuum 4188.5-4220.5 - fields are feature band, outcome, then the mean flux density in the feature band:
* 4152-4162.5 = 2.4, 7.11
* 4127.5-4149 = 4.9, 7.41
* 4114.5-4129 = 1.2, 9.04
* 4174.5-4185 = 4.6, 5.04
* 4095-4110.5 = 2.3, 8.68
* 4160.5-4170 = -1.0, 10.1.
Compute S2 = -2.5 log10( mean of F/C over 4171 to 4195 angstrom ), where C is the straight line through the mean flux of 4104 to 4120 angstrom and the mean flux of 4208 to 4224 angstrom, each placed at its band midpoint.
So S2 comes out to 0.42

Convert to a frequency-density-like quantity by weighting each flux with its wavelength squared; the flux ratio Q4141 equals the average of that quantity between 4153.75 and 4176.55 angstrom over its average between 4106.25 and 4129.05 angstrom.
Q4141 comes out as 1.16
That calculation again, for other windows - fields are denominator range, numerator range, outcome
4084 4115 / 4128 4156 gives 0.80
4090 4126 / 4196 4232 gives 1.07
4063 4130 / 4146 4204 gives 0.80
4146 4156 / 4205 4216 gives 1.15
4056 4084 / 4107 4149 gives 0.73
